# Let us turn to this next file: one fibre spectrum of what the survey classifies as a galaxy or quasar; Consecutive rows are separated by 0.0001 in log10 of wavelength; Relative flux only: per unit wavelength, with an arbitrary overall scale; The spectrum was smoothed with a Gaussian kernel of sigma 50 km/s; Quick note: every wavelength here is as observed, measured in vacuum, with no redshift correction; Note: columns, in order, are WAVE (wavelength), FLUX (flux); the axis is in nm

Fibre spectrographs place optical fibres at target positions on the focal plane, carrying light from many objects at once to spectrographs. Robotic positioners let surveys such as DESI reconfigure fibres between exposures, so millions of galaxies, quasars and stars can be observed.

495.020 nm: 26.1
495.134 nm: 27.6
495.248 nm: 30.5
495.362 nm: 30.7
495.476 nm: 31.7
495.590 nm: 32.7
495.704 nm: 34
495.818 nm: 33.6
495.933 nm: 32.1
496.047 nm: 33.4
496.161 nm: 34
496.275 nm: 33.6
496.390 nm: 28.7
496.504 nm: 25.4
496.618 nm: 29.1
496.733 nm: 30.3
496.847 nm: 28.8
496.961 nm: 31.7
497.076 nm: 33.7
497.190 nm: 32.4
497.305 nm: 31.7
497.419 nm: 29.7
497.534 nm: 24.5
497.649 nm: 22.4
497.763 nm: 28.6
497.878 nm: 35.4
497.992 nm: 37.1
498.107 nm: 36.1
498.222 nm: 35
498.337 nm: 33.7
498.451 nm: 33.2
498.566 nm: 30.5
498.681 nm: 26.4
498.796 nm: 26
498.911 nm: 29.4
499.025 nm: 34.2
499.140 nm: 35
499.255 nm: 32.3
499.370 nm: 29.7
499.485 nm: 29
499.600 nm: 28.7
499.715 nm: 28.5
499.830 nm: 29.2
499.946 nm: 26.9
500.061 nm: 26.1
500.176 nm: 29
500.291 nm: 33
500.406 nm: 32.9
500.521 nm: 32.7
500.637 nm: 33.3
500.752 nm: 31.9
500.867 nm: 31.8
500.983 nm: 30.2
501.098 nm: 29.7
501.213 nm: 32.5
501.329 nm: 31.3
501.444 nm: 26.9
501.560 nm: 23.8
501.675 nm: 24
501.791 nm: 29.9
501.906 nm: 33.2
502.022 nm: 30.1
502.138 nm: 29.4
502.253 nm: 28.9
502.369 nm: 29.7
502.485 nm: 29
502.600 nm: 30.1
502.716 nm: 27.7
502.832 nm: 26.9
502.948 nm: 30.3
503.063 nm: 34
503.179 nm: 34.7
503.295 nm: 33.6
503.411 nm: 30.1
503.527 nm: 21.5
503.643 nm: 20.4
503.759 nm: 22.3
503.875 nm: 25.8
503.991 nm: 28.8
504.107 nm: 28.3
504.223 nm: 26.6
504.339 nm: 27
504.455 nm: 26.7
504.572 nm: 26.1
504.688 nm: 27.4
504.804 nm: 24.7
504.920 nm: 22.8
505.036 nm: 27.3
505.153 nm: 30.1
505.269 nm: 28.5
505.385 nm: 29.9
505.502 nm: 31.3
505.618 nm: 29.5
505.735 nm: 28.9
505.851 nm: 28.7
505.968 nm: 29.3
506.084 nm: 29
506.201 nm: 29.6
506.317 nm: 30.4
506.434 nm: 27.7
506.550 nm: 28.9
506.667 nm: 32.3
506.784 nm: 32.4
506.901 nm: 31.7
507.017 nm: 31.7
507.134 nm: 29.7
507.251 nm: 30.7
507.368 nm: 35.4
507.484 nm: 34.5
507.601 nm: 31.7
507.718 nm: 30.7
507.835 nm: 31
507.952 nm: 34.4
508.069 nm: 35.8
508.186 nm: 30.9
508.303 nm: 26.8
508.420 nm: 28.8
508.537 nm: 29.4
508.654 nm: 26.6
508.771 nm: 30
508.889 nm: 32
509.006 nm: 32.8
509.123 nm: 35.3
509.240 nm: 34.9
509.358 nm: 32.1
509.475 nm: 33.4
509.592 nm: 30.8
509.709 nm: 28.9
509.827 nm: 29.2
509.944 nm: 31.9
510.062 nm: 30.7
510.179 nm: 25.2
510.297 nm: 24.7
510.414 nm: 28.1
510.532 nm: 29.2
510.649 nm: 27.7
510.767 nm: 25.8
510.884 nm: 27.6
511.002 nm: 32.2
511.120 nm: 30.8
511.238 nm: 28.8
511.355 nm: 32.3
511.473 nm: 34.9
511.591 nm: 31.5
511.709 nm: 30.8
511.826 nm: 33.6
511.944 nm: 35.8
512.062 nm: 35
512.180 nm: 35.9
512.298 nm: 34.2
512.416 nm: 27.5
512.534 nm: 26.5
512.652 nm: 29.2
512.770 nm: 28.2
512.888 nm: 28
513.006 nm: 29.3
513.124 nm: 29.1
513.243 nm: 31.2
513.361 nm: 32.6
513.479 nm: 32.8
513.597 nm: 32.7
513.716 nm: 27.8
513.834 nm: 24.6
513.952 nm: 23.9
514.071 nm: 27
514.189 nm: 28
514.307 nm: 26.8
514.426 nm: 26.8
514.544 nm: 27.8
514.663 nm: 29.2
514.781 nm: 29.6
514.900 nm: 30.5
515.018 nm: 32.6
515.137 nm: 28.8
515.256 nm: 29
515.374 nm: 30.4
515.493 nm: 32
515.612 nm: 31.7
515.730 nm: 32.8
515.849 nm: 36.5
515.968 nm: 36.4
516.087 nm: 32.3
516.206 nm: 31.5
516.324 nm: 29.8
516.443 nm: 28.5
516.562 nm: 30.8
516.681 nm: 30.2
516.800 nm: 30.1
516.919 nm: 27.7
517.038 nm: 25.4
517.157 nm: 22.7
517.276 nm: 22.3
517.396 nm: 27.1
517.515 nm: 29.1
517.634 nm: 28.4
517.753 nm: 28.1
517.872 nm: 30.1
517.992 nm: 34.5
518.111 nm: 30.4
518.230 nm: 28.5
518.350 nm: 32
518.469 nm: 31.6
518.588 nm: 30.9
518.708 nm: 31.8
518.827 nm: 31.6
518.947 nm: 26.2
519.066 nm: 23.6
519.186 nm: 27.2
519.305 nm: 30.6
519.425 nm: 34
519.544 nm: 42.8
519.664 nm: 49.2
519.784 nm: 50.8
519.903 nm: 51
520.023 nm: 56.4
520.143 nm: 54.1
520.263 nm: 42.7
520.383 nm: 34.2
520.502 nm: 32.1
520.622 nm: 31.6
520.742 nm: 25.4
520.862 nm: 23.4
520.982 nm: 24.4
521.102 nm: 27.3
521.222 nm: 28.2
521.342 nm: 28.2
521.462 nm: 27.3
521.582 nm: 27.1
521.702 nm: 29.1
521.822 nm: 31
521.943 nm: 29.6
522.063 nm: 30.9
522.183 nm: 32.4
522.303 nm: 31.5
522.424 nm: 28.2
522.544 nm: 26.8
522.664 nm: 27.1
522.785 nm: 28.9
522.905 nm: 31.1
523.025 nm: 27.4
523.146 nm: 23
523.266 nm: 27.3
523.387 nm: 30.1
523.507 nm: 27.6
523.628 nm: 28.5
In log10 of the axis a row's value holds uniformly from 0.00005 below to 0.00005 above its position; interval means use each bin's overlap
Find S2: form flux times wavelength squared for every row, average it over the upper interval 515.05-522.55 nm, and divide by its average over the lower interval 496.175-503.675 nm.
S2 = 1.14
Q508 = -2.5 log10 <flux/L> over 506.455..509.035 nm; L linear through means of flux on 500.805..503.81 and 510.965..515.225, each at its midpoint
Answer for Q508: -0.059 mag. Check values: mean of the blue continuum 28.9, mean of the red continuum 30.1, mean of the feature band 31.2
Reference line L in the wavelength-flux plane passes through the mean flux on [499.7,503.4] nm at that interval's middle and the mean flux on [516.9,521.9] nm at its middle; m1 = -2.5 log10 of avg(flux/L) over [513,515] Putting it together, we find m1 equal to 0.10 mag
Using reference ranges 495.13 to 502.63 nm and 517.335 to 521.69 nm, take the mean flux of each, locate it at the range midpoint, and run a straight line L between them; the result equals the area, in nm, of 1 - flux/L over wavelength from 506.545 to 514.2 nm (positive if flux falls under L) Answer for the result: 0.32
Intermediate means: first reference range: 30.6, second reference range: 33.1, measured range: 30.6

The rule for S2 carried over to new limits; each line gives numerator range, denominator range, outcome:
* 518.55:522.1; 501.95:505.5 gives 1.29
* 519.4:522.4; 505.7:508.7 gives 1.20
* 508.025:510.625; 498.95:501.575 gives 1.03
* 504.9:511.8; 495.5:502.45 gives 1.03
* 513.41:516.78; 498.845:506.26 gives 1.09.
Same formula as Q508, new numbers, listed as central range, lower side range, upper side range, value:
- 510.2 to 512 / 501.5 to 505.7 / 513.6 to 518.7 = -0.05 mag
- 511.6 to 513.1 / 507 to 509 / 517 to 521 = 0.03 mag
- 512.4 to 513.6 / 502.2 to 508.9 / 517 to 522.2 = 0.04 mag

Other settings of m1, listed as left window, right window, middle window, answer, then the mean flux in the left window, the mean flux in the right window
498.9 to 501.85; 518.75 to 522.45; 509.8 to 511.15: 0.12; 30.1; 33.6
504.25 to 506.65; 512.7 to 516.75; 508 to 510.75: -0.04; 28.2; 30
